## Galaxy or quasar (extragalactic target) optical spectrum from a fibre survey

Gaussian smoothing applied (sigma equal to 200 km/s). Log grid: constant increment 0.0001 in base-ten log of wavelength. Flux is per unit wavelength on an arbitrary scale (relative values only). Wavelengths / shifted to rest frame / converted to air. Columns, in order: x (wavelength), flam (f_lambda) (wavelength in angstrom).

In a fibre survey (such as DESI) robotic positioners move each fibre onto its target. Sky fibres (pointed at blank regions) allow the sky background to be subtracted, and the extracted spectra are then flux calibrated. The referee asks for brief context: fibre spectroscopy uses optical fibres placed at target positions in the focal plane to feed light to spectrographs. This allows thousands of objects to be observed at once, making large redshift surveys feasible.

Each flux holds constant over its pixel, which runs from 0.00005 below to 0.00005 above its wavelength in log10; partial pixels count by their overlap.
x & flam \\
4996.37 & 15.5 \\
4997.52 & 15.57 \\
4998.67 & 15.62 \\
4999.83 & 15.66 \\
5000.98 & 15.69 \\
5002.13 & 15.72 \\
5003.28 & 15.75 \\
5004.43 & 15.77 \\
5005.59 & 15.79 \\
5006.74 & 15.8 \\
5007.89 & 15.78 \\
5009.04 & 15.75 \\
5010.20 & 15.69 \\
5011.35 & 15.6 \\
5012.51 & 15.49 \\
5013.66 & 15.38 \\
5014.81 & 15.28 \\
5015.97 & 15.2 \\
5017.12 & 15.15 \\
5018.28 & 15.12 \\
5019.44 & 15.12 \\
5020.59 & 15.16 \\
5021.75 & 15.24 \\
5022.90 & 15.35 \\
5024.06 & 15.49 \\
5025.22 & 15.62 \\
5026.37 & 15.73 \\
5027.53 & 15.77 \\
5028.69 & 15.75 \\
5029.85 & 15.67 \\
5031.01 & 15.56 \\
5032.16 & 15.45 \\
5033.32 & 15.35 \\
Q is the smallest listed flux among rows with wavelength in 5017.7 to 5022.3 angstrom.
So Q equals 15.12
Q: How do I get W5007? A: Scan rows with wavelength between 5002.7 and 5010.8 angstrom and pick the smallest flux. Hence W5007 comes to 15.69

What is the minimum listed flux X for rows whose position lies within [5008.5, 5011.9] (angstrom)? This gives 15.6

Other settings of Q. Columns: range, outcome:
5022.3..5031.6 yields 15.35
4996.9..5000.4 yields 15.57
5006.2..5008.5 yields 15.78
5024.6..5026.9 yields 15.62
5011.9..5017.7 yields 15.15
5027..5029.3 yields 15.75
